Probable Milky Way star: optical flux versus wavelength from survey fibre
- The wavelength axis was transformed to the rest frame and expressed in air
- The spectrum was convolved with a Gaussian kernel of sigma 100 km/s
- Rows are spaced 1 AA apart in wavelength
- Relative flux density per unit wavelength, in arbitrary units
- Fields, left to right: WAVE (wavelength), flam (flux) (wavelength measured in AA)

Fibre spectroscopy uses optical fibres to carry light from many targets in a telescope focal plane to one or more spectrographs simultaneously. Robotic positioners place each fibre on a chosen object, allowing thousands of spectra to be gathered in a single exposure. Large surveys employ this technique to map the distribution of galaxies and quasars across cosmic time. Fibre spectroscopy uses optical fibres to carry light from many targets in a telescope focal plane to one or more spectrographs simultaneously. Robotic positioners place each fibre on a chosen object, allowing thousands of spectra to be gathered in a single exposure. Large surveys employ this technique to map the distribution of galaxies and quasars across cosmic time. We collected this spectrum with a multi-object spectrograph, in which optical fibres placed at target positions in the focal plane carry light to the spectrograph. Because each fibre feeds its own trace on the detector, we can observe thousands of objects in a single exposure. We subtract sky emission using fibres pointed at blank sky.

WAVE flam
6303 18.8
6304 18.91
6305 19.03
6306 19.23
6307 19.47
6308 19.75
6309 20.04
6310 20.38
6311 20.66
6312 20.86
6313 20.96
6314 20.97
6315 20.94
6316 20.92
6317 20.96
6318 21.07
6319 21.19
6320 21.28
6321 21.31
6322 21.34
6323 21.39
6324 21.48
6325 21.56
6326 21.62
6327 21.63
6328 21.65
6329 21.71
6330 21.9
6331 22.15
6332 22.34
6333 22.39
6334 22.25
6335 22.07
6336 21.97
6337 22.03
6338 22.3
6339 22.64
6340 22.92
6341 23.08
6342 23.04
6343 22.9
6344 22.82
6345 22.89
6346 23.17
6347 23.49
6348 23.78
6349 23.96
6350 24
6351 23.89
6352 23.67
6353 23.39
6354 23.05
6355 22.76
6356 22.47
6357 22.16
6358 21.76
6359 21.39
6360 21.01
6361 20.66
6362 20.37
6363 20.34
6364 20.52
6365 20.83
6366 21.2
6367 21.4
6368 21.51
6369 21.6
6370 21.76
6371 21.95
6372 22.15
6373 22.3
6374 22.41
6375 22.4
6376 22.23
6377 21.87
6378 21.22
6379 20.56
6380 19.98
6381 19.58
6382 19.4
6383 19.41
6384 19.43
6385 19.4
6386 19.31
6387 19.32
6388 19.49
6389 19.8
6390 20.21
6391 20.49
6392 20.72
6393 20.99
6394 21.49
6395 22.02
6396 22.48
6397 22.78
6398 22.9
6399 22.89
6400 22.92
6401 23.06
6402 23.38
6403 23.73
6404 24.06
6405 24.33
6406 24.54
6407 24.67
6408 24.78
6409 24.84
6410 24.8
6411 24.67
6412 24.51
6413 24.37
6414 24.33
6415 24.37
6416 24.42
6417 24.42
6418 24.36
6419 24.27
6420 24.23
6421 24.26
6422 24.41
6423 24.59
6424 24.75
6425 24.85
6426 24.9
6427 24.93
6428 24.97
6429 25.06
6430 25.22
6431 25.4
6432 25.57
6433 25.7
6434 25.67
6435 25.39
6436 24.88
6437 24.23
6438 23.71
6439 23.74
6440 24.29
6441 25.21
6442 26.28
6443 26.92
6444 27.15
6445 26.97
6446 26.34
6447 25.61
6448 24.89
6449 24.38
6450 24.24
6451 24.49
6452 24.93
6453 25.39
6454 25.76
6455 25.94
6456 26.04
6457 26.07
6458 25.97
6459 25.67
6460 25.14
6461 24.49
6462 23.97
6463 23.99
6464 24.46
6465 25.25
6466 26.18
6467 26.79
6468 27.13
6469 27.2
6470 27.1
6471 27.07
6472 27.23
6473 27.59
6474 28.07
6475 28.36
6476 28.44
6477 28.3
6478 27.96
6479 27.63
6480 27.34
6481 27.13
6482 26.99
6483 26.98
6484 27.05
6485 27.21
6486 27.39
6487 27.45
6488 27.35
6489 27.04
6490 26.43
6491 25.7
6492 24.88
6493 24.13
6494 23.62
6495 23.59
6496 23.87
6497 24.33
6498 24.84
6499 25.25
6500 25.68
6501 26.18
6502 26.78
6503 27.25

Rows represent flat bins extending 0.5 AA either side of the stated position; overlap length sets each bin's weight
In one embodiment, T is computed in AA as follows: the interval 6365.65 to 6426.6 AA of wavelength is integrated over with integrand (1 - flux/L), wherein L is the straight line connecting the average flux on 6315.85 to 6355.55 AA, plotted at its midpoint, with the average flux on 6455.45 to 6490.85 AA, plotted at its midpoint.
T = 4.4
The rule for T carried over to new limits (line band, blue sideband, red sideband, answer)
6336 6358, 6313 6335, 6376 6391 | -2.2 AA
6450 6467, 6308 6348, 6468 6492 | 0.8 AA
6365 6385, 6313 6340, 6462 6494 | 1.9 AA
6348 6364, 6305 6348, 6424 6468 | 0.2 AA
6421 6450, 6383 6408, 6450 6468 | -1.4 AA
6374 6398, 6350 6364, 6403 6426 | 2.7 AA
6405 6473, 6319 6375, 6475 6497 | -0.5 AA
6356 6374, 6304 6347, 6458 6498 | 1.1 AA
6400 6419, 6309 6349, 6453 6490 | 0.2 AA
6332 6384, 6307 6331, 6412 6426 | 0.9 AA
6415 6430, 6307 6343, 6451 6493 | 0.1 AA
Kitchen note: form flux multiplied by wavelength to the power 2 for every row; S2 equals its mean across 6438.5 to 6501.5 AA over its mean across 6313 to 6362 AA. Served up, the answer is 1.2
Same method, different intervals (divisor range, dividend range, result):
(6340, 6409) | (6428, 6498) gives 1.21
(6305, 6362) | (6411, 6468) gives 1.19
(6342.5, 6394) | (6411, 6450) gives 1.18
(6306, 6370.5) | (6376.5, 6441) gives 1.09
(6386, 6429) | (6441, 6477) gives 1.13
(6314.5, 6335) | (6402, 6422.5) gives 1.16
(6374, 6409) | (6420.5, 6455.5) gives 1.18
